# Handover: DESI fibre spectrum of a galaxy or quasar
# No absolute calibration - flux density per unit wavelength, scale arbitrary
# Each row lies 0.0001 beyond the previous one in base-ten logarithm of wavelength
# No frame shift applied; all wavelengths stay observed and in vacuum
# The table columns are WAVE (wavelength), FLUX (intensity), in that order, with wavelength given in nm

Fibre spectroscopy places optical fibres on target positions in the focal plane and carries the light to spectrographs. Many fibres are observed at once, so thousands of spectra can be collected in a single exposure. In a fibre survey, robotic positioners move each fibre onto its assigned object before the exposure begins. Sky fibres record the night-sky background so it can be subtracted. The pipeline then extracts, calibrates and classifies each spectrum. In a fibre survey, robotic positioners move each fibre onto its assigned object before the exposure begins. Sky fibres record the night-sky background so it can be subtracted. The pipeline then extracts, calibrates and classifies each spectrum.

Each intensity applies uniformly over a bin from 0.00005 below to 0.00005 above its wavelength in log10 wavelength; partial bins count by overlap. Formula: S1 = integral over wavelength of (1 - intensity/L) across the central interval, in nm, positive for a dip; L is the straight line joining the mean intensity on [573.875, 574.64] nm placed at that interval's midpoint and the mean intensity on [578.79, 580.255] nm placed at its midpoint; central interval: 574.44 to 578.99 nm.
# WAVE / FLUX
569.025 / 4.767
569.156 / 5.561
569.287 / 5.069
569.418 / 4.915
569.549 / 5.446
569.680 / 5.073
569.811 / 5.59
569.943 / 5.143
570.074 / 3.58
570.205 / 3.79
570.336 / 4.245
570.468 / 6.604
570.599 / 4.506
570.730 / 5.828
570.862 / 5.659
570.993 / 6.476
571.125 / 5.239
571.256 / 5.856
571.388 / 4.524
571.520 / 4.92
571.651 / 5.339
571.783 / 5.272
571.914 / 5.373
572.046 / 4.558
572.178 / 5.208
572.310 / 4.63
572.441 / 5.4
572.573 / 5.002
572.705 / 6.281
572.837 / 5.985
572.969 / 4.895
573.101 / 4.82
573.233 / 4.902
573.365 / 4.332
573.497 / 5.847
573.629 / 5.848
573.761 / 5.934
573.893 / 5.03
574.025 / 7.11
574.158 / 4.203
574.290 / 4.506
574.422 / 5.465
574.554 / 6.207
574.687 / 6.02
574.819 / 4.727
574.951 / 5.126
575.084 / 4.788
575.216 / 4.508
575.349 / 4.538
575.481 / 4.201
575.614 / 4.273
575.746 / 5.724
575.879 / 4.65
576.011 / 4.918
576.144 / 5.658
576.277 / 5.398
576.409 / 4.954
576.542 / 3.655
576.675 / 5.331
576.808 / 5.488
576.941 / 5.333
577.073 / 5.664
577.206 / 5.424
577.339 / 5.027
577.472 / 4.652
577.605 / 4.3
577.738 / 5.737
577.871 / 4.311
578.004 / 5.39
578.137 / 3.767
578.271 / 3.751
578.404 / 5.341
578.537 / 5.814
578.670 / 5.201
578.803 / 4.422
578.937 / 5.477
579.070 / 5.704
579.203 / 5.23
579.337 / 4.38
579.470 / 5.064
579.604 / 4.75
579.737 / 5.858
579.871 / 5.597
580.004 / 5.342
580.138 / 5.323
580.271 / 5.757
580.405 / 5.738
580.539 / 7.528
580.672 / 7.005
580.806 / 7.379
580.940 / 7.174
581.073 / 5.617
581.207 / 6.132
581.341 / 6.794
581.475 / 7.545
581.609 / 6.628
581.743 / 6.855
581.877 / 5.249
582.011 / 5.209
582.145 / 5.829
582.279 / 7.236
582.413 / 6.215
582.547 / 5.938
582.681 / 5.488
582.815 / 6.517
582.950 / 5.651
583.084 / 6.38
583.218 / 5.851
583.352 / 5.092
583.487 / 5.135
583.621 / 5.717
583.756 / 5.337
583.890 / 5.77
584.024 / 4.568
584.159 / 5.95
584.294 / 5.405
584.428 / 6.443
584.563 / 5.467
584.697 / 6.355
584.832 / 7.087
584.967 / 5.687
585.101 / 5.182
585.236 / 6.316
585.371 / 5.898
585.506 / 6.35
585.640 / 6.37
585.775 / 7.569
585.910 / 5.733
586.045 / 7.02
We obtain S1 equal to 0.31 nm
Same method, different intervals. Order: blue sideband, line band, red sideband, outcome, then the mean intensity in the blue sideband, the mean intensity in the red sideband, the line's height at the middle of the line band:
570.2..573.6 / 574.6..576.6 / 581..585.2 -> 0.21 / 5.24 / 5.95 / 5.48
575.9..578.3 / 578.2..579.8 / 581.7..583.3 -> 0.07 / 4.94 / 6.02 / 5.32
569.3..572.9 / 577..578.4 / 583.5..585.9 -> 0.18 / 5.2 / 5.95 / 5.56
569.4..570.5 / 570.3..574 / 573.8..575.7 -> -0.27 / 4.88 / 5.07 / 4.97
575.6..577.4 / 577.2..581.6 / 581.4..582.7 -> 0.15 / 5.13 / 6.25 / 5.72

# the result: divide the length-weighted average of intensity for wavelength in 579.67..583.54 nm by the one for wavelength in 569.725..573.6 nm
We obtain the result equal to 1.2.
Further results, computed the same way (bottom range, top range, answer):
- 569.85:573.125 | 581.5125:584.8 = 1.14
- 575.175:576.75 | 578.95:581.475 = 1.23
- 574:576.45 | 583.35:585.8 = 1.16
